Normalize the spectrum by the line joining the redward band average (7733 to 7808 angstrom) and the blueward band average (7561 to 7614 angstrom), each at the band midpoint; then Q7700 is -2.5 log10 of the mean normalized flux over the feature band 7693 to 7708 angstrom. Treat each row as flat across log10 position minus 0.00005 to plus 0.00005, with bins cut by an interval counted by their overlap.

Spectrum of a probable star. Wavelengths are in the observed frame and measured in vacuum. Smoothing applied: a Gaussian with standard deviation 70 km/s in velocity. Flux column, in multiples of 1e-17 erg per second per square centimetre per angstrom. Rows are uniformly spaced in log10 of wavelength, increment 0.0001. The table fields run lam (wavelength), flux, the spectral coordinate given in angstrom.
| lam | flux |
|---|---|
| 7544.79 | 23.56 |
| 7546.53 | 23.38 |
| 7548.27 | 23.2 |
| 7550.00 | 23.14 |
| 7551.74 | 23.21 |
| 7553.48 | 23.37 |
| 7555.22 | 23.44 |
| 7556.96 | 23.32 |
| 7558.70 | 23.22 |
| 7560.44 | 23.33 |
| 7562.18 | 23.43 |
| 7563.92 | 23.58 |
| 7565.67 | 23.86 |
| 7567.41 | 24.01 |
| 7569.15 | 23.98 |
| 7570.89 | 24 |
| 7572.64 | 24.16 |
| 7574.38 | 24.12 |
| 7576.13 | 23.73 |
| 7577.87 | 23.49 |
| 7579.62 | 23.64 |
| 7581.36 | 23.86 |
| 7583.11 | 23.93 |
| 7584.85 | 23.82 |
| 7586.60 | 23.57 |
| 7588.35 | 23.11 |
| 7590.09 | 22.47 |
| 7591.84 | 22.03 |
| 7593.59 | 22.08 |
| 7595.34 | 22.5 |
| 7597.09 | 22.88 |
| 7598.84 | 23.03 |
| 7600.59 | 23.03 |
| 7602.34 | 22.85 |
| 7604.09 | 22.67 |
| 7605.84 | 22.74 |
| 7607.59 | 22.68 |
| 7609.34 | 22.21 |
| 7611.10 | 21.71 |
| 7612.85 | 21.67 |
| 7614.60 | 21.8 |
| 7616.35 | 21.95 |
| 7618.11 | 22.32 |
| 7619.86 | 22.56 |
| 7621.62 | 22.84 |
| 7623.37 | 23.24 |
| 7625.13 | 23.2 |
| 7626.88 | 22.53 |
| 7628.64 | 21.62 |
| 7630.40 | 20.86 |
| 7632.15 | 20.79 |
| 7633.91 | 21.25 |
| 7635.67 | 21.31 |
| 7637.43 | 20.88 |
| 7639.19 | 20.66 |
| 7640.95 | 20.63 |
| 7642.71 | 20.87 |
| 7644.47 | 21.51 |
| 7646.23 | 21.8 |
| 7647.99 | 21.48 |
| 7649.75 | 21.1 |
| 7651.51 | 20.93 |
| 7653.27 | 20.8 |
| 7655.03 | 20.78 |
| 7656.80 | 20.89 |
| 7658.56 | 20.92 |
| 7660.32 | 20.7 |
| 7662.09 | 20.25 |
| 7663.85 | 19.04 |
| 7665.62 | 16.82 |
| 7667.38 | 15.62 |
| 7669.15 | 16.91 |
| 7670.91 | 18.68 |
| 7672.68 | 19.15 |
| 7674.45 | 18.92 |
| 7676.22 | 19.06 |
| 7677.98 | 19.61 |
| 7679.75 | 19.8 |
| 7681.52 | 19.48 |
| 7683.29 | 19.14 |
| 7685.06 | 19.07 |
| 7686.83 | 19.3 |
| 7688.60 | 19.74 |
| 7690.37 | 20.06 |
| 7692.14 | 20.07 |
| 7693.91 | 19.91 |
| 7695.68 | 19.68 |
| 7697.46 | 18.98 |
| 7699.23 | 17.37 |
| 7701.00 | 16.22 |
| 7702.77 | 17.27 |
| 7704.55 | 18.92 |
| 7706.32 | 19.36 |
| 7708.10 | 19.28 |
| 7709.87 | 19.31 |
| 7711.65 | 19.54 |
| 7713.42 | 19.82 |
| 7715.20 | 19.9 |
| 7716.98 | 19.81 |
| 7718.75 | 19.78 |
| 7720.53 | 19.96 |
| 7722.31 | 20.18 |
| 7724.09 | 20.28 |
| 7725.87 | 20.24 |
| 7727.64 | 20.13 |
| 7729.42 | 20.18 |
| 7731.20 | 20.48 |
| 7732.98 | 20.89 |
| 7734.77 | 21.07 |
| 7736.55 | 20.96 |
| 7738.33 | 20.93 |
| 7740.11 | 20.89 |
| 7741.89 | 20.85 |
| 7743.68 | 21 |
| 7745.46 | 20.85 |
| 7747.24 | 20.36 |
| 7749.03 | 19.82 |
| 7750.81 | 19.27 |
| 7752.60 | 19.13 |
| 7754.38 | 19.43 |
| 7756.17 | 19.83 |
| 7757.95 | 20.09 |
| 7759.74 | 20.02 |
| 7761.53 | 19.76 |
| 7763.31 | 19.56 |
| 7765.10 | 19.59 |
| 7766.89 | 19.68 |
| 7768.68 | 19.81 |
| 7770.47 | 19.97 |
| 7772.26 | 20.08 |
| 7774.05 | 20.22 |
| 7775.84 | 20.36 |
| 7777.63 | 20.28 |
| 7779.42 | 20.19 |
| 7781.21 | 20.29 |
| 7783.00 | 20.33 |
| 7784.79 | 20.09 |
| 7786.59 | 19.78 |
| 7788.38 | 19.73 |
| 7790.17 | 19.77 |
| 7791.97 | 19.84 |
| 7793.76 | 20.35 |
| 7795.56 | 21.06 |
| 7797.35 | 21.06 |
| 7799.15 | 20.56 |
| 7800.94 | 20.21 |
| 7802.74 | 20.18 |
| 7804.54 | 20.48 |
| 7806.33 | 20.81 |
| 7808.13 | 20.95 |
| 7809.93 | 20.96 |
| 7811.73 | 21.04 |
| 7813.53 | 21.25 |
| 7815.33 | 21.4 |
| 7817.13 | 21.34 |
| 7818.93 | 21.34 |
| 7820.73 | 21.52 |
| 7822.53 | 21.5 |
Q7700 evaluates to 0.155 mag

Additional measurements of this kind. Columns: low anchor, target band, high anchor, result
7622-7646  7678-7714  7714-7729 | 0.07 mag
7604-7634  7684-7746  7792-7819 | 0.09 mag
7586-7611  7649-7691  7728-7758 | 0.11 mag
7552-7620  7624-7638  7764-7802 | 0.04 mag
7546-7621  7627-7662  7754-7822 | 0.06 mag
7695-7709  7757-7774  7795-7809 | 0.00 mag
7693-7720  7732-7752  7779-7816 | -0.05 mag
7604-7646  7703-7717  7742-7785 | 0.07 mag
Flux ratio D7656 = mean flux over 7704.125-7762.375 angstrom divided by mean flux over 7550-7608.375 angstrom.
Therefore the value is 0.9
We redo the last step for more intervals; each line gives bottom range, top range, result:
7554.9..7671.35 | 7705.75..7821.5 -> 0.92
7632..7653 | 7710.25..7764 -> 0.96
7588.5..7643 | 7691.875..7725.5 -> 0.87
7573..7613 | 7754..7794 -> 0.87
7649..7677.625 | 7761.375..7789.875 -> 1.03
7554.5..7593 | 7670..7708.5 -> 0.81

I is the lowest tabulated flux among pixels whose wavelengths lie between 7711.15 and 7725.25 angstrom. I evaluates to 19.54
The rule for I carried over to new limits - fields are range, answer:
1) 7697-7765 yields 16.22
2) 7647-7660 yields 20.78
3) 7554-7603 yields 22.03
